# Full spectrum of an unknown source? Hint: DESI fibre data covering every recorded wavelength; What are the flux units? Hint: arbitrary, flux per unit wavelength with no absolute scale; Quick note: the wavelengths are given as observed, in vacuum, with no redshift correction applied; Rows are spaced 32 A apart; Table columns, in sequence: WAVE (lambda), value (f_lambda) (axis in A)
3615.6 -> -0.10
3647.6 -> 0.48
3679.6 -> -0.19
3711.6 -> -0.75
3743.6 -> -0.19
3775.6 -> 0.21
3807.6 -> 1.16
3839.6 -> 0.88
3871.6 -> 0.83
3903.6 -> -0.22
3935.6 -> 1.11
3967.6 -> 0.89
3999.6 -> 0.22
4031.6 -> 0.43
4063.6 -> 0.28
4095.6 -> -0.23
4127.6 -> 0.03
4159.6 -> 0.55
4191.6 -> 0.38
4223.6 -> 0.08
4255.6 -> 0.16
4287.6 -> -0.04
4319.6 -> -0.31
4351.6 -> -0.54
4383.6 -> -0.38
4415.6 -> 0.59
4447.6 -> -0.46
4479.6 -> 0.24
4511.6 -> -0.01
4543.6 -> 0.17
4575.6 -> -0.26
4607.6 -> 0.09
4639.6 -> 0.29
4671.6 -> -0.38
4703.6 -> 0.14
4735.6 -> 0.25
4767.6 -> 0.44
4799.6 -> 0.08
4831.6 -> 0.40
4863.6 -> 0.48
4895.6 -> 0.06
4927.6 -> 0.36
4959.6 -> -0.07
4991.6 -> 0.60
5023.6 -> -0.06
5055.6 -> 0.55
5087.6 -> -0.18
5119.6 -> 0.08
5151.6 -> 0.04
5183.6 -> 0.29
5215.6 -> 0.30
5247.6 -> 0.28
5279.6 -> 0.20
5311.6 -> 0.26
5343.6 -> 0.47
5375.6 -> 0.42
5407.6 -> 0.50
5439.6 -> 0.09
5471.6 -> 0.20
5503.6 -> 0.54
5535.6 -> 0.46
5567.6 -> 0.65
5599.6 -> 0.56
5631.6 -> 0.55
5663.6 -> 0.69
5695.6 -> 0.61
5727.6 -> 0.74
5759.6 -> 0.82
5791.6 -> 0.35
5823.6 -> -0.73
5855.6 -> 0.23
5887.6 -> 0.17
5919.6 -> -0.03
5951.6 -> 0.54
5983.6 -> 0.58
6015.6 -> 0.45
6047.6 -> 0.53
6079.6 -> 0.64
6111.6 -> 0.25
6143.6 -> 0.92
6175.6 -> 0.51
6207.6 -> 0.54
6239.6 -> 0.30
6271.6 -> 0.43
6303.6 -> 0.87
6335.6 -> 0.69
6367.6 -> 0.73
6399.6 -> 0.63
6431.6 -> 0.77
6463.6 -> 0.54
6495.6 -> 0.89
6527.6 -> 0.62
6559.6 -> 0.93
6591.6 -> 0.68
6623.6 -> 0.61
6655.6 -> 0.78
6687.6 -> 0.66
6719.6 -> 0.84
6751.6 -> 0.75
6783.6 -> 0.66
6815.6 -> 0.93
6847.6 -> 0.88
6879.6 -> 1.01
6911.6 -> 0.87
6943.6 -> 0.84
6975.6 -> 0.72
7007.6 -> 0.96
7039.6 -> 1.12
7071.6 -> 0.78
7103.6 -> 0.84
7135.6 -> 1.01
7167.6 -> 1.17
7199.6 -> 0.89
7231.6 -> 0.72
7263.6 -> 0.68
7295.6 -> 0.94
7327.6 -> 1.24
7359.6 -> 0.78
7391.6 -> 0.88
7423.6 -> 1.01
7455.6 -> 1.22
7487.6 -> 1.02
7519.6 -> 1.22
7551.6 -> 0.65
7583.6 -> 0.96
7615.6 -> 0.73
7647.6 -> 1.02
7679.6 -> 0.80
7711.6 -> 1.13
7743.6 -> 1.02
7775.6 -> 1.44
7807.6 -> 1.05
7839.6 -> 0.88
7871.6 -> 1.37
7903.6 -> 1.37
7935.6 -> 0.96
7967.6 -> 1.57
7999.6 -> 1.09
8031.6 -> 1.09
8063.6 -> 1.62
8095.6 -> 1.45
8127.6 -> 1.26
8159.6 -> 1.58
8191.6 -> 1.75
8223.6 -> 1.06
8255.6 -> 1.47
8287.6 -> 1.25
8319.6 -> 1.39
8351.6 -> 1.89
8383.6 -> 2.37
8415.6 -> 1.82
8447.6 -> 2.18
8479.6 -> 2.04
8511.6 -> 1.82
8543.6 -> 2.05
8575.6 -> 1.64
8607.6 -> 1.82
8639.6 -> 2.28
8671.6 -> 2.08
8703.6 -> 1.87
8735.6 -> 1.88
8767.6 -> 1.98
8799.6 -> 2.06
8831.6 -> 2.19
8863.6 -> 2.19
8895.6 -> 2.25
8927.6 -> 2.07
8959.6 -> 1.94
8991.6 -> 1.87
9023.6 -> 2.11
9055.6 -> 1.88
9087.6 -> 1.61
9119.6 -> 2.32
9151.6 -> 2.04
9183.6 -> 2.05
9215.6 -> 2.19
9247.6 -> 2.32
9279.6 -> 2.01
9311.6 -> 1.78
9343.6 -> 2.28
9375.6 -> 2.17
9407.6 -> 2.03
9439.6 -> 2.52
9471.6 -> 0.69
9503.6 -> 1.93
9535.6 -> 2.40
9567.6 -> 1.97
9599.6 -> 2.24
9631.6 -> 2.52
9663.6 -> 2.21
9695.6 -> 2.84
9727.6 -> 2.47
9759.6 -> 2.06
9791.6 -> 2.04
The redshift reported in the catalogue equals 1.09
